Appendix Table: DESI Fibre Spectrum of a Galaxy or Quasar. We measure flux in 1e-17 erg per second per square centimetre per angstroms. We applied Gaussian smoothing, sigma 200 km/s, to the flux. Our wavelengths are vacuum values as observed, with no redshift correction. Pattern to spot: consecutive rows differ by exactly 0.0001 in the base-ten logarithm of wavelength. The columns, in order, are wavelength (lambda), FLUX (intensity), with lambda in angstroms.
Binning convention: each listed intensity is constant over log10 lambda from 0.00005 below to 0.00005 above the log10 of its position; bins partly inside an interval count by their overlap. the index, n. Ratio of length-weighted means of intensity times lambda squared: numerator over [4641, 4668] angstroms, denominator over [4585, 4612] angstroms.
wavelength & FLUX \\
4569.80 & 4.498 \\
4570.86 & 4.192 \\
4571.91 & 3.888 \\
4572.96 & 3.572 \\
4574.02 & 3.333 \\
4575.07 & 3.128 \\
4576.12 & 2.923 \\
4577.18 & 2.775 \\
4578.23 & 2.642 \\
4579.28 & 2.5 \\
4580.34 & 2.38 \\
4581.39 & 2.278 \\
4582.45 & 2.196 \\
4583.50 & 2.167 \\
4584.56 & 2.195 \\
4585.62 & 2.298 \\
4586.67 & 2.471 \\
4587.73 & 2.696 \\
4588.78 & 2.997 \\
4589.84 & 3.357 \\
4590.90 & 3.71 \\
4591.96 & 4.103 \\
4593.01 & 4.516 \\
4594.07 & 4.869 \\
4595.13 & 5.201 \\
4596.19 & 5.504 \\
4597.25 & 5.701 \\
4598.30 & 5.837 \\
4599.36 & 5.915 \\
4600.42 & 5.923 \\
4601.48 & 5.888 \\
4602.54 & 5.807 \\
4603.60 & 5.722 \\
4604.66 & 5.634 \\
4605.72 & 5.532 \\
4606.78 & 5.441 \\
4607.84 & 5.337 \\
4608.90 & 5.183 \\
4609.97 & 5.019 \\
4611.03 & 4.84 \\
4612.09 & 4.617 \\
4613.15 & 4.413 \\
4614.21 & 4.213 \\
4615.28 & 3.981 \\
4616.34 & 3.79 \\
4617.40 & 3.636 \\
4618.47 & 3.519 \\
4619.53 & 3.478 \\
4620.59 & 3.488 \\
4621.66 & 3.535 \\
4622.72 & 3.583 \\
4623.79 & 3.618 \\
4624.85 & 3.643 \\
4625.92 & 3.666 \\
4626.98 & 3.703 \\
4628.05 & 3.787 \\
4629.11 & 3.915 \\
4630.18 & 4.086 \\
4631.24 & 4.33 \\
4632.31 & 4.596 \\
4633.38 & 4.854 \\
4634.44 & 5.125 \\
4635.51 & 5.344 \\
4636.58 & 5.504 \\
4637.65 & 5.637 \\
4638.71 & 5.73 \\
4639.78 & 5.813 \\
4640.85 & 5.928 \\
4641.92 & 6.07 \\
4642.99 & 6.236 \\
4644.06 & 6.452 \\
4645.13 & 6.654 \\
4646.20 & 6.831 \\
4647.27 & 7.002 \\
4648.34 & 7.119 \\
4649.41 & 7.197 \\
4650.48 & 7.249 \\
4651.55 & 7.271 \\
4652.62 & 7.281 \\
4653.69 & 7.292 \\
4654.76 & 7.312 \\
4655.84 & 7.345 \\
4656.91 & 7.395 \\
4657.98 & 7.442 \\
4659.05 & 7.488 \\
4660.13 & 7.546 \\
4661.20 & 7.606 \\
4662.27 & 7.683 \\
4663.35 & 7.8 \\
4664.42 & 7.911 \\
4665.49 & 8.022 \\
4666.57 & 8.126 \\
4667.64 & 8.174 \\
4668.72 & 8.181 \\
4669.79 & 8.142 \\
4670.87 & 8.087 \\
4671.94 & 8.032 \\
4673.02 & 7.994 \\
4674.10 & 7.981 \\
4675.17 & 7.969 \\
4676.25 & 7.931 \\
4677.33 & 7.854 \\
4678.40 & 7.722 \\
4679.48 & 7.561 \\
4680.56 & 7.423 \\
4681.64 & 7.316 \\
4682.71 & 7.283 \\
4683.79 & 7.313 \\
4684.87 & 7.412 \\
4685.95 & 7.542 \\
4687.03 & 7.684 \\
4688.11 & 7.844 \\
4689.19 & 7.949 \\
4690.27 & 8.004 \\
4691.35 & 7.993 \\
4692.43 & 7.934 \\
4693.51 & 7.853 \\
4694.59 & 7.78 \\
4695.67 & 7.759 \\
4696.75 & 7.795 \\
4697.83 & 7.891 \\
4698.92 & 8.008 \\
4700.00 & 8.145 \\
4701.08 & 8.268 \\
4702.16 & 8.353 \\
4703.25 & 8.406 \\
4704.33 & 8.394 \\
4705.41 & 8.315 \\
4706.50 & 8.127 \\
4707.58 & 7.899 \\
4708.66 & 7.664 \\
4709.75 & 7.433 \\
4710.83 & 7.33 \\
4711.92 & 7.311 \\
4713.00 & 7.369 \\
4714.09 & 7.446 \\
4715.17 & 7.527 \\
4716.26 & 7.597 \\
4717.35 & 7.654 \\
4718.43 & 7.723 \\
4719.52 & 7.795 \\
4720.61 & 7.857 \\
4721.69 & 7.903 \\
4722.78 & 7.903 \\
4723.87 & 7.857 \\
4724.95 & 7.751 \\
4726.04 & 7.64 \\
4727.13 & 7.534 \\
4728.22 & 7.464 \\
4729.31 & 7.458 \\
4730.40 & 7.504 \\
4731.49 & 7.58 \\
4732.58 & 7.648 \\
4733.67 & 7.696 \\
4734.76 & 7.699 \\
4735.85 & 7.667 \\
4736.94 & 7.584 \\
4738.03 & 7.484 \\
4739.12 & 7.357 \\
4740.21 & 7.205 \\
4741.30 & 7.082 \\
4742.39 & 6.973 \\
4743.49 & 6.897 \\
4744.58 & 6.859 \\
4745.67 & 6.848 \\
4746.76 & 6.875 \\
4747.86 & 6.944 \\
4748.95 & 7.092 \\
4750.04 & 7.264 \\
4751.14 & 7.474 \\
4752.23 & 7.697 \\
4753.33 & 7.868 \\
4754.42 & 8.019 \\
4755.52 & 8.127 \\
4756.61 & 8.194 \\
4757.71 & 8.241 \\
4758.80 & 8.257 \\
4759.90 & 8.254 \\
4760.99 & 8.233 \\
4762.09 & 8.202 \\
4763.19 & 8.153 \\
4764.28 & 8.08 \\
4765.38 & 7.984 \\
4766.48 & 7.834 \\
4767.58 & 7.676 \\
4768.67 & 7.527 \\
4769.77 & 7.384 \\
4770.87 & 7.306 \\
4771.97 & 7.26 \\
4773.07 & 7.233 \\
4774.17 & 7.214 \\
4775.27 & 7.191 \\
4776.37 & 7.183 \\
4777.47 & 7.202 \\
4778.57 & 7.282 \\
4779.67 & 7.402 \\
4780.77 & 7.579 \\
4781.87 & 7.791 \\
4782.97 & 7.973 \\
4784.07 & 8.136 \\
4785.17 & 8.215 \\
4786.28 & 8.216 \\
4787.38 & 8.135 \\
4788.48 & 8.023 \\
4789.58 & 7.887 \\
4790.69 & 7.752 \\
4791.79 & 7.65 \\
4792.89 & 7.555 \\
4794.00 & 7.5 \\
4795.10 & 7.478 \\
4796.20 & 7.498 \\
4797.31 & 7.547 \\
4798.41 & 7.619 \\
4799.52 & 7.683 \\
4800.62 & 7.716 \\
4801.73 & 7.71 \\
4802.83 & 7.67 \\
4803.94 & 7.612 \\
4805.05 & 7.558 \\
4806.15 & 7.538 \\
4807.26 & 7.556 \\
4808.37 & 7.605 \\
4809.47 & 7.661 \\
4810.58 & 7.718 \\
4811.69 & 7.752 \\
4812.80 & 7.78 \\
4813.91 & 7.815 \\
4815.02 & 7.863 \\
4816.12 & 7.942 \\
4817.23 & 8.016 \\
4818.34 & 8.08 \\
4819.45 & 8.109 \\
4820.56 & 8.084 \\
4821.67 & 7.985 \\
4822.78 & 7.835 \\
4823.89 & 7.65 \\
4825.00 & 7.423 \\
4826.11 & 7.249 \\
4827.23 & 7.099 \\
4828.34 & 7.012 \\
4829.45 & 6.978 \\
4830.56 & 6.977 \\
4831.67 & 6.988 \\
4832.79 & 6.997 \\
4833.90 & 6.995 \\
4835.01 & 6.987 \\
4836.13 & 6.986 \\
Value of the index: 1.56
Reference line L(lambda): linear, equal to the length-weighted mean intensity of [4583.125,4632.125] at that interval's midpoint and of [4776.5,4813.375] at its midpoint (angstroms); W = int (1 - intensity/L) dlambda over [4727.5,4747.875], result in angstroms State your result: -2.1 angstroms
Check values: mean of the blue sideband 4.29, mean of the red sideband 7.69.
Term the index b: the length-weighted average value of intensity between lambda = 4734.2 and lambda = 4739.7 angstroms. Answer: 7.56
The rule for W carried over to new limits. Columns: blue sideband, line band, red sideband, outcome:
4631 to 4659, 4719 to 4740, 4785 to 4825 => -1.56 angstroms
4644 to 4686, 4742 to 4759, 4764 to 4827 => 0.38 angstroms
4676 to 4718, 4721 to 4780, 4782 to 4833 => 1.25 angstroms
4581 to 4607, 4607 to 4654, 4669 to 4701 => 5.47 angstroms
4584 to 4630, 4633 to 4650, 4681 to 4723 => -1.55 angstroms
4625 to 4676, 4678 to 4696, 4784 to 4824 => -2.04 angstroms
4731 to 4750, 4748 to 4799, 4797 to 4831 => -1.96 angstroms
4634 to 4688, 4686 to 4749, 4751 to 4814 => -1.61 angstroms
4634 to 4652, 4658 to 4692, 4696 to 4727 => -3.78 angstroms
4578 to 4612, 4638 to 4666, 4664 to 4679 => 0.05 angstroms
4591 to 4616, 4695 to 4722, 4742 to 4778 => -4.29 angstroms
